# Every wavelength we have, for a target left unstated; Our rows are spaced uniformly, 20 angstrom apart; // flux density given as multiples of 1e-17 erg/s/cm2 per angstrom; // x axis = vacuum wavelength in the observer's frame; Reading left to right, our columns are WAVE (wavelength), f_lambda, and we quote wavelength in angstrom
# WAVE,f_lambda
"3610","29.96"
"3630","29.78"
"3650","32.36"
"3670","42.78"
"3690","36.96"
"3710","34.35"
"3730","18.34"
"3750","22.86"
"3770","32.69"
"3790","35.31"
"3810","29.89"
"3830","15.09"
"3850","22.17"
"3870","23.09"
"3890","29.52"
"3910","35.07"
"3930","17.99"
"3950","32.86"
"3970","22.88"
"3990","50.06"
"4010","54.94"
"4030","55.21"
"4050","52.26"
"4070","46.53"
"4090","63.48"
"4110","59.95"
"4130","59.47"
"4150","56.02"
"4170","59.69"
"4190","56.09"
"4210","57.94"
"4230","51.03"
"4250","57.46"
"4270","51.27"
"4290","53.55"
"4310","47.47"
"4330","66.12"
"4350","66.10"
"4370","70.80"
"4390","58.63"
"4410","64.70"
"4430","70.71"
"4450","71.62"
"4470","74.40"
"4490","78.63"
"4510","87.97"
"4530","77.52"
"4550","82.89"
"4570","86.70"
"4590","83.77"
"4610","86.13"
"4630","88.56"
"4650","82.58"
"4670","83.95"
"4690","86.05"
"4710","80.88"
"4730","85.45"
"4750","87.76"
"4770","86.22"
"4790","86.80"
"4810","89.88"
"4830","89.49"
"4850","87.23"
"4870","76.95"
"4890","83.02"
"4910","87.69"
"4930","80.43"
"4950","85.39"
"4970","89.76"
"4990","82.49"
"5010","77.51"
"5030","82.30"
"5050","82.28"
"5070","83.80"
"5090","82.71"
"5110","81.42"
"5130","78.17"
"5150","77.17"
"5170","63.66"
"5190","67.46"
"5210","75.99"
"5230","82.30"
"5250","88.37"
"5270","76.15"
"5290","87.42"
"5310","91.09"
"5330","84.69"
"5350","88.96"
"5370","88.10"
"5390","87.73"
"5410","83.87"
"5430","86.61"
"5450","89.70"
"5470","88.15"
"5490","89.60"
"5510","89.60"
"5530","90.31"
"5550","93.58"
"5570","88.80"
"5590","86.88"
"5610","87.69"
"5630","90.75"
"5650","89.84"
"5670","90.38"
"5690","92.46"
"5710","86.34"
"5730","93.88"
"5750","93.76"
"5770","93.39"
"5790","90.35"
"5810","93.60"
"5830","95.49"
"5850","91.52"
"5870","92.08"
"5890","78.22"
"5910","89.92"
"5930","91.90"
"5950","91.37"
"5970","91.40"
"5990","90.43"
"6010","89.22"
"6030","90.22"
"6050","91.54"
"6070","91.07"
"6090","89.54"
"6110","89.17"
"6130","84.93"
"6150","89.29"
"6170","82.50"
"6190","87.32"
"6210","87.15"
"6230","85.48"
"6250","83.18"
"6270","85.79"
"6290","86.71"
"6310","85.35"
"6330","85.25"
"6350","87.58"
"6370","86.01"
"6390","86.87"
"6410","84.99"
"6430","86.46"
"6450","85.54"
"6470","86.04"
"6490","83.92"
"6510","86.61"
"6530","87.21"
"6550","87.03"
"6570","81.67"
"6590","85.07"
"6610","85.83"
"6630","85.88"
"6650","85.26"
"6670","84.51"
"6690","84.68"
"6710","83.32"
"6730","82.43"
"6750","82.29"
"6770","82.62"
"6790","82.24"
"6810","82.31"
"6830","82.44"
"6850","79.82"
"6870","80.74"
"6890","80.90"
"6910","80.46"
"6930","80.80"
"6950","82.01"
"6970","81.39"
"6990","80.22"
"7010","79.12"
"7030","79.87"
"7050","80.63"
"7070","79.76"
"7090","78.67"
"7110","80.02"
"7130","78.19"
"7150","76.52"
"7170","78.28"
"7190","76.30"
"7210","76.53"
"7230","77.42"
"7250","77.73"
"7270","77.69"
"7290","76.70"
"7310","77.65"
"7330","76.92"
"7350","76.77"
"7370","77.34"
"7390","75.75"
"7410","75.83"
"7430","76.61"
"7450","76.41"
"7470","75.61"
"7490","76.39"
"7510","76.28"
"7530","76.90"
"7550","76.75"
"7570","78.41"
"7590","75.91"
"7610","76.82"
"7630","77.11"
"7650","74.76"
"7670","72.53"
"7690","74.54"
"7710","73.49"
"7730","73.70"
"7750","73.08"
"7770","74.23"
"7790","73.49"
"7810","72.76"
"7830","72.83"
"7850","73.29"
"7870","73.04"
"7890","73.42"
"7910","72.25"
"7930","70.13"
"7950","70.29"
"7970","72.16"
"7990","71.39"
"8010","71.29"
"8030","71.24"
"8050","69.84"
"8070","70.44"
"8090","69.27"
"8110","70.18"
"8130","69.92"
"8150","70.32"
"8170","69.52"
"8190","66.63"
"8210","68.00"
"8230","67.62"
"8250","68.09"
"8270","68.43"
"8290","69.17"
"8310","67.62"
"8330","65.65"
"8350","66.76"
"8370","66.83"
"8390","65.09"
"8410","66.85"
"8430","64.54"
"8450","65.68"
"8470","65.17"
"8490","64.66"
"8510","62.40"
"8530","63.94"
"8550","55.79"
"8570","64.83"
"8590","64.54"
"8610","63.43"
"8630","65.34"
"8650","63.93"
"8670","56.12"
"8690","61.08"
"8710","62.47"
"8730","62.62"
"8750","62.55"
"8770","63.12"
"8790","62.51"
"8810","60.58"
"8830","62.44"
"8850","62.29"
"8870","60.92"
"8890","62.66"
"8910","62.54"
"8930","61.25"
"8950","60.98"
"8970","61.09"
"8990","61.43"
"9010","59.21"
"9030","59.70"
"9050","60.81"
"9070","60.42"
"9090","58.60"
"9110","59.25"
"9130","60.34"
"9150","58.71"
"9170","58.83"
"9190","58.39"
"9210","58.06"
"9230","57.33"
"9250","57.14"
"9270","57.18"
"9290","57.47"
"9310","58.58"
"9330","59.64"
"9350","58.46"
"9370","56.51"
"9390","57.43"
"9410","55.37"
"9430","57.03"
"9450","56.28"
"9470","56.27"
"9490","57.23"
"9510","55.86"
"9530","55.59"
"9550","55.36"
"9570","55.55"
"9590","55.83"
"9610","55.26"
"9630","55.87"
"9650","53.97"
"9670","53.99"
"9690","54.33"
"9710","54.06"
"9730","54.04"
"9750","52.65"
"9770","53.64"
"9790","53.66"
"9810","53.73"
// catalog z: 0.00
